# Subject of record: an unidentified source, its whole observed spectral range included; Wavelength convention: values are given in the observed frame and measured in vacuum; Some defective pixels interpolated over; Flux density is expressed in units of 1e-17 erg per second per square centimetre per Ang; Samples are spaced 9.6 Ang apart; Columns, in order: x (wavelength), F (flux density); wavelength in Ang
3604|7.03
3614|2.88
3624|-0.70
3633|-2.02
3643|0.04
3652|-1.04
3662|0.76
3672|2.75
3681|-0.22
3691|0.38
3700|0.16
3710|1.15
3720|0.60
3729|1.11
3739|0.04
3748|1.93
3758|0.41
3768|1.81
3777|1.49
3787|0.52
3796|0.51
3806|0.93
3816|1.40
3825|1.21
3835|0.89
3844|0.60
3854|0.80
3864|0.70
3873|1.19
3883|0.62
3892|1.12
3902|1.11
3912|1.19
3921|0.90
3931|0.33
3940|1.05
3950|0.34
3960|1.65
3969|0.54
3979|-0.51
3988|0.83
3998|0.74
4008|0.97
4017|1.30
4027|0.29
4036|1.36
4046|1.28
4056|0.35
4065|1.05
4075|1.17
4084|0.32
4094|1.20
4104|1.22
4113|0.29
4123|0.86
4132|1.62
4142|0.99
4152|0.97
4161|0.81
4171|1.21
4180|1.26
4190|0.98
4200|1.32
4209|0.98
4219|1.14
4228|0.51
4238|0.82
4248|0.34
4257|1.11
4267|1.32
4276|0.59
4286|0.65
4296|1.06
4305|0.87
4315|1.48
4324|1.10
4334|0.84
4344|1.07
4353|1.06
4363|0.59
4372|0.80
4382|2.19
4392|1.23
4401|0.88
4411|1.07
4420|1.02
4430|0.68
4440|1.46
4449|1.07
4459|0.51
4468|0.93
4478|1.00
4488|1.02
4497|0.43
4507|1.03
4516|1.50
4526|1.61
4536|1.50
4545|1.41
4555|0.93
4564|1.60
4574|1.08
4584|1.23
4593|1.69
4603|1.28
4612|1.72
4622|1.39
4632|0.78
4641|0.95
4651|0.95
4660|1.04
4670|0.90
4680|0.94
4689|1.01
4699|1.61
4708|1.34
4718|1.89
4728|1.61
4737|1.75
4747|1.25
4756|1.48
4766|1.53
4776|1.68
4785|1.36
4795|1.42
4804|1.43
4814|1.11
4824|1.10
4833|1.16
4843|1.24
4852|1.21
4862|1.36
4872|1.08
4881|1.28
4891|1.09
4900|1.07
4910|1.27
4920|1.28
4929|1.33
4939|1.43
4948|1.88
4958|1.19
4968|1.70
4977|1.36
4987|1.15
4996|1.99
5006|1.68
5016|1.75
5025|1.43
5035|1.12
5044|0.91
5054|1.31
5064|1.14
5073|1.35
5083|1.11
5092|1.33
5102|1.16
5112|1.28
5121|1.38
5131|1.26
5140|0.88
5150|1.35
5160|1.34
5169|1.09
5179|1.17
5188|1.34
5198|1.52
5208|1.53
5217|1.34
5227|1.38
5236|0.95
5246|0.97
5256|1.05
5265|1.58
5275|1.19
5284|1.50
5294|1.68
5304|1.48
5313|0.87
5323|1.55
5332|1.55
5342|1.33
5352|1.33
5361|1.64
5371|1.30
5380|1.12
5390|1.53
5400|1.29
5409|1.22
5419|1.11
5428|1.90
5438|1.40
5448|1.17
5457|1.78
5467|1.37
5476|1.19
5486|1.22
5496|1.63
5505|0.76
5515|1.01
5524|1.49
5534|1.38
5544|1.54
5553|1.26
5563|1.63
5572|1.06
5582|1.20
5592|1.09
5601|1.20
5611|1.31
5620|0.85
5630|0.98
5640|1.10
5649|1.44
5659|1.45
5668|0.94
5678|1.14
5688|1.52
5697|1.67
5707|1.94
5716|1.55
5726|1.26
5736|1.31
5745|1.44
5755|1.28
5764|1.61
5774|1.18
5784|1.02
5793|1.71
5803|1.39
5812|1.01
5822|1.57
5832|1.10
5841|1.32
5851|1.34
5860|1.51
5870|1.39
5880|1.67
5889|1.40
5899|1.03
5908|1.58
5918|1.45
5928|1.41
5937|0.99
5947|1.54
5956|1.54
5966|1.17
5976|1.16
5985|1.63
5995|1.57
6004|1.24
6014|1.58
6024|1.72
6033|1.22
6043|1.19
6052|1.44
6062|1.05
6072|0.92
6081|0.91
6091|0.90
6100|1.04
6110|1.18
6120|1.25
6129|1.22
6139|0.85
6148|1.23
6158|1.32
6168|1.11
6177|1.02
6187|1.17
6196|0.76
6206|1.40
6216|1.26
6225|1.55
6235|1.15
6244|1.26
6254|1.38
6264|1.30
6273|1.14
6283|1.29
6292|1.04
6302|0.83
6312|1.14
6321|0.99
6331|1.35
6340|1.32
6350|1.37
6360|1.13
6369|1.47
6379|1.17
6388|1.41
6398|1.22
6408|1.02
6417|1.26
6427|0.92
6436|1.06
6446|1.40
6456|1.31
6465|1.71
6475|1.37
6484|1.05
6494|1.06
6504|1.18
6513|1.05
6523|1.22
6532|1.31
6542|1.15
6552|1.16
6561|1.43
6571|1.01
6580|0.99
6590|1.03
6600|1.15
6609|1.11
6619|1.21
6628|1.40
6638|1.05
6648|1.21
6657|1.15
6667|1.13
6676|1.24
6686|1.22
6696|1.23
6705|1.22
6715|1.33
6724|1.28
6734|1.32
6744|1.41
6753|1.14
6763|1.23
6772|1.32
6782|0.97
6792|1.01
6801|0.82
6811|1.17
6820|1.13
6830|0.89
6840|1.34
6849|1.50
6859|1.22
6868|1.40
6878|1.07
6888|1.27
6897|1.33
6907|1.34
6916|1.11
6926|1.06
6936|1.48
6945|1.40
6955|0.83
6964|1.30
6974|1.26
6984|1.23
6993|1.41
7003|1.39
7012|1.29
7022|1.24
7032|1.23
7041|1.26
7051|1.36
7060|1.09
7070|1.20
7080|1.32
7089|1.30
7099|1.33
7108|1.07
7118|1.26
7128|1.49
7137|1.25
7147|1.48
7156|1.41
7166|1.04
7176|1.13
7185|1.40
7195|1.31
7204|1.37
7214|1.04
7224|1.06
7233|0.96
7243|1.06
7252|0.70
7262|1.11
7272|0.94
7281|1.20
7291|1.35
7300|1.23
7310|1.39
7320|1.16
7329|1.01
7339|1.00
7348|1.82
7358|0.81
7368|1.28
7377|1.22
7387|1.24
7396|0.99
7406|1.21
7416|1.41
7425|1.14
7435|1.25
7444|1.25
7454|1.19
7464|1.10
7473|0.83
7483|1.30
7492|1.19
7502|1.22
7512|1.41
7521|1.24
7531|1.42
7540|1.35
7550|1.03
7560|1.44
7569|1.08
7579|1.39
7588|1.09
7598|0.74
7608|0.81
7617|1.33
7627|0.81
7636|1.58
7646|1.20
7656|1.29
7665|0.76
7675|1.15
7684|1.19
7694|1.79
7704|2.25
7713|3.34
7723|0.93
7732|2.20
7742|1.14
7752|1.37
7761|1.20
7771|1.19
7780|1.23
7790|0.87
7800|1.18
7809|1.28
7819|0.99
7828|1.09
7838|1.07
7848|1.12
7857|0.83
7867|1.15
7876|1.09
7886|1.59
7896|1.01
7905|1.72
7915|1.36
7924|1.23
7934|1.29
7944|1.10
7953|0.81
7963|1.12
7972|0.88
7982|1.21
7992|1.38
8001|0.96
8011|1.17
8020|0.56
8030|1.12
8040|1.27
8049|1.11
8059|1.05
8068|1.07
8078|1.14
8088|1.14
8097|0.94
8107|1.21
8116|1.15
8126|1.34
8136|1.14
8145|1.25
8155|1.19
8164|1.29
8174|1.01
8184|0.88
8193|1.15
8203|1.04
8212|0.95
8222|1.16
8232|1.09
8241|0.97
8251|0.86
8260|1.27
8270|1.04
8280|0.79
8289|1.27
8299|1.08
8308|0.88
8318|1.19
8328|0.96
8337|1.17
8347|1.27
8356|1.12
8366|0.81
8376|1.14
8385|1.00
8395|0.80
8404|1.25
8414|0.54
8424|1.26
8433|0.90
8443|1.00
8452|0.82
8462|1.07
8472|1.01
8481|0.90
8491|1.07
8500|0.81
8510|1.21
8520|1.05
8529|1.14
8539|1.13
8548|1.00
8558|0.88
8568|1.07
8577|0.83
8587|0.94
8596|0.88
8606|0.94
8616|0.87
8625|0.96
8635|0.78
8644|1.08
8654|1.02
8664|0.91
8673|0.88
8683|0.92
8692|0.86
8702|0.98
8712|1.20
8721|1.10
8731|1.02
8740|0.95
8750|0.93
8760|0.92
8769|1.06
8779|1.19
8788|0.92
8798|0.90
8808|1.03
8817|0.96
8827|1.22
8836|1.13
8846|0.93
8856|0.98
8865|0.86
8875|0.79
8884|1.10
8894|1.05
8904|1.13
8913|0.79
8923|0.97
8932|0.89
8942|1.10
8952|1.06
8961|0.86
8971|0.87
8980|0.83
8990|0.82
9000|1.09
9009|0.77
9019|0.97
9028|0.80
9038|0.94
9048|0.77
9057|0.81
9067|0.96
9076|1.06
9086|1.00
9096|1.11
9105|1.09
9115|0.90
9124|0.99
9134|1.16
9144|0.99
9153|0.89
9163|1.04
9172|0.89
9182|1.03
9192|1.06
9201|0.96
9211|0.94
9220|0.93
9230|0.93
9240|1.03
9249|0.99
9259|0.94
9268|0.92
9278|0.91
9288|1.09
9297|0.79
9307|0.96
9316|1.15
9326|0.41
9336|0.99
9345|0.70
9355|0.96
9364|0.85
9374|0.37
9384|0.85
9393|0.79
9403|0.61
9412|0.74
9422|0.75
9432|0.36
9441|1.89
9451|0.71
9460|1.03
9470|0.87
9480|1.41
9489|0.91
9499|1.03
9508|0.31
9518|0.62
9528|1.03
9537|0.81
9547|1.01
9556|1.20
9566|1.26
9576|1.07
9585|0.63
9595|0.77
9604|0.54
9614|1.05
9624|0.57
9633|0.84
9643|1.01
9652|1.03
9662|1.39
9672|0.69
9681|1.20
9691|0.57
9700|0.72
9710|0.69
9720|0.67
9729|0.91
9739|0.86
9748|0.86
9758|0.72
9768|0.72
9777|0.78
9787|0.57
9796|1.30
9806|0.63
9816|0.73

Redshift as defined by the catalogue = 0.17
